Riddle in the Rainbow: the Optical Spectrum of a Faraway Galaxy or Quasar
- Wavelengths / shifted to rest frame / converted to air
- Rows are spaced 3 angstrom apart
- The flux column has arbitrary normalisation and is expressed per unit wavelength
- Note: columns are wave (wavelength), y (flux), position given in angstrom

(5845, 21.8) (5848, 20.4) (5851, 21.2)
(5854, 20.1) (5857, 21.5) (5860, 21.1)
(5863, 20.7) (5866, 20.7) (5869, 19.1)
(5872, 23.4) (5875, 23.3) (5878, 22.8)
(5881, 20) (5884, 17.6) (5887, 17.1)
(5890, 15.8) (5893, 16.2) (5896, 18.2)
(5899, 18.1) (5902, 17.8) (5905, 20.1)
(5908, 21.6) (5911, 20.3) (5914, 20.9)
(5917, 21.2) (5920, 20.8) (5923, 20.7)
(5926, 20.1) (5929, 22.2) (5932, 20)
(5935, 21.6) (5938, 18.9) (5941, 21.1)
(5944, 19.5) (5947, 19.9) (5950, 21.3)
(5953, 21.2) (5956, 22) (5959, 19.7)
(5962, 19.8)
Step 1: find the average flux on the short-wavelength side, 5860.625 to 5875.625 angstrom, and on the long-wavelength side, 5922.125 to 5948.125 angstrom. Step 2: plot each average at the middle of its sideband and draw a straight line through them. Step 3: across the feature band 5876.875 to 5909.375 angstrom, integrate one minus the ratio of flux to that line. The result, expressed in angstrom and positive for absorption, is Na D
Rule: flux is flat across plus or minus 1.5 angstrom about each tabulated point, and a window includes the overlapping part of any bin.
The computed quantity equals 3.69 angstrom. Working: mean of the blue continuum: 21.3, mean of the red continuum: 20.4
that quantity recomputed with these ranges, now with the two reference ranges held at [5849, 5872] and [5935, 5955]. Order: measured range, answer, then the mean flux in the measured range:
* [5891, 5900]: 1.4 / 17.4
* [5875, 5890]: 0.9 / 19.4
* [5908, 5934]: -0.4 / 20.8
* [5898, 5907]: 0.8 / 18.9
